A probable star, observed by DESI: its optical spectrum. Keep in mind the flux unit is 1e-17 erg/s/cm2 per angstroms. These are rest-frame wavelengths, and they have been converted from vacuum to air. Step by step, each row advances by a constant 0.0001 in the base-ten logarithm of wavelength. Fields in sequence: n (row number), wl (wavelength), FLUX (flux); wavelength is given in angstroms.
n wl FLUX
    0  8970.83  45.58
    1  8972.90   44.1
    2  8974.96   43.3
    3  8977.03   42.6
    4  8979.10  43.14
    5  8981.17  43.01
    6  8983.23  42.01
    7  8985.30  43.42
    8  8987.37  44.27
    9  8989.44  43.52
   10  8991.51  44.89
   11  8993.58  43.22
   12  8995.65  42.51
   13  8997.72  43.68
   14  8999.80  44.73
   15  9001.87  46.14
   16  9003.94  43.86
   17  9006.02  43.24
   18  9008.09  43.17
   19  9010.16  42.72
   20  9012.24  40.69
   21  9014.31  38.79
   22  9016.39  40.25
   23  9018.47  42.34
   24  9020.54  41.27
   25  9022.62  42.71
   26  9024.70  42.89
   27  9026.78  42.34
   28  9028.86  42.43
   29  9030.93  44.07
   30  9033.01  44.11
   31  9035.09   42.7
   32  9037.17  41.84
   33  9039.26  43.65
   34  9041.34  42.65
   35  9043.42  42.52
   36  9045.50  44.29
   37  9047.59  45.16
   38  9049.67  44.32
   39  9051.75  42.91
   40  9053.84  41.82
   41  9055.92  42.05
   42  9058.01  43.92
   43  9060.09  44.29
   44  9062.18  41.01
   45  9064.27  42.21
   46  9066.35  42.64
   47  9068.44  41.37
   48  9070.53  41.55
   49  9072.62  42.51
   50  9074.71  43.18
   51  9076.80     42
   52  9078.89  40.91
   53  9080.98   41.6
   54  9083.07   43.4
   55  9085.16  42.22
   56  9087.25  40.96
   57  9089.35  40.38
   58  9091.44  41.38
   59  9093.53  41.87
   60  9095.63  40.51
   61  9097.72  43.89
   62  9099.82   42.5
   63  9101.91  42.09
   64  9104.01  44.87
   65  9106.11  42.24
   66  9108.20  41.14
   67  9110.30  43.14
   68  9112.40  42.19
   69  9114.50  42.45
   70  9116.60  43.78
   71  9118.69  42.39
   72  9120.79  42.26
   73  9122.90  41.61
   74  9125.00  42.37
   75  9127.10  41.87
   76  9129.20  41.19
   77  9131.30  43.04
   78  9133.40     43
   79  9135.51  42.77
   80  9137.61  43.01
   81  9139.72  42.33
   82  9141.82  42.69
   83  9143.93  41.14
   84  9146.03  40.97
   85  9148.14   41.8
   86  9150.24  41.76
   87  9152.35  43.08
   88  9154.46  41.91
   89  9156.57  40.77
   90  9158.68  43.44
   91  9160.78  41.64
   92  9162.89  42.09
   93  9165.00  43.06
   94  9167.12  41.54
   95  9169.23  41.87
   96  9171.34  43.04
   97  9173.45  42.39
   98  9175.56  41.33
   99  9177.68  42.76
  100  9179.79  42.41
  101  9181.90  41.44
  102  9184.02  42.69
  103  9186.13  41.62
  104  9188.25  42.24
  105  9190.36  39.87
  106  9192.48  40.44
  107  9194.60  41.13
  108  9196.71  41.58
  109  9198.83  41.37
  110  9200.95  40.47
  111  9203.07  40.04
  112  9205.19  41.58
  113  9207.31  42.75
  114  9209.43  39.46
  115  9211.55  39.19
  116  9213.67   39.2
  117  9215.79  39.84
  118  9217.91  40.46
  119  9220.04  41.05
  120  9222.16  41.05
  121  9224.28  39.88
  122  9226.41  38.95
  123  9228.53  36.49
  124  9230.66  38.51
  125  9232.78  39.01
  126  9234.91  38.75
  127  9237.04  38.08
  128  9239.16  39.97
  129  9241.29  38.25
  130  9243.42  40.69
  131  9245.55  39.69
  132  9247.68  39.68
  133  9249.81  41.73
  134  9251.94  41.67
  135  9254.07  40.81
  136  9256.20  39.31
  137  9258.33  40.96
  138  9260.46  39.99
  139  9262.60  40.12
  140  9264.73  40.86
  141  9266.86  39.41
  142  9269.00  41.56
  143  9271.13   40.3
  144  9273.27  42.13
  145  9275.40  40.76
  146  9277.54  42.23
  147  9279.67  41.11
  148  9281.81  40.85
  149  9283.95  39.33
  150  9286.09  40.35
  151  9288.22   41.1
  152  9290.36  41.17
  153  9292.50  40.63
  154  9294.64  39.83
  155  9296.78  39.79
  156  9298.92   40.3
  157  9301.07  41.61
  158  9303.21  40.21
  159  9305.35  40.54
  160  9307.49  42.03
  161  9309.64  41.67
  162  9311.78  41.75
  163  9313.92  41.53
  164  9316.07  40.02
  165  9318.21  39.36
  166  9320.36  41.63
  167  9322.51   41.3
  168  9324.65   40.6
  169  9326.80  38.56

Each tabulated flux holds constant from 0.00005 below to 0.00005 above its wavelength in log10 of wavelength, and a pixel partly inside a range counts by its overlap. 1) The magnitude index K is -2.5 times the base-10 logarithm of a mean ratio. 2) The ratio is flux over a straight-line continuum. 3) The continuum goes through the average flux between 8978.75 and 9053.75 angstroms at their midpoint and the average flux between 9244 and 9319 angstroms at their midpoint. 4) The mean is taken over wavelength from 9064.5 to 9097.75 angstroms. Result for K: 0.02 mag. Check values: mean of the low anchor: 43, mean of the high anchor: 40.7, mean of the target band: 41.9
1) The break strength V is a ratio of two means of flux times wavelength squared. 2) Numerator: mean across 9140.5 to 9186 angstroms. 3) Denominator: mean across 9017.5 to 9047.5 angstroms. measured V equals 1.0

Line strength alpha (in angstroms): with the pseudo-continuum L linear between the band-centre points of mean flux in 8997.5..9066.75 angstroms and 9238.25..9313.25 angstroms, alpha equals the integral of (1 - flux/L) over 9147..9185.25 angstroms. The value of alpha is -0.5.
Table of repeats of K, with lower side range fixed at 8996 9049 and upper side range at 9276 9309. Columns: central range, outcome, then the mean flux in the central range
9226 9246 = 0.06 mag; 38.8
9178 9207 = 0.00 mag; 41.4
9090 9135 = 0.00 mag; 42.4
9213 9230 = 0.05 mag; 39.6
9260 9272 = 0.02 mag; 40.4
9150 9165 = -0.01 mag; 42.2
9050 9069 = 0.00 mag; 42.6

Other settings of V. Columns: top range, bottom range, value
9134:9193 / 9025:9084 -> 1.01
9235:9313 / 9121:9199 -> 0.99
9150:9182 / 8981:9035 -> 1.02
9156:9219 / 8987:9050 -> 1.00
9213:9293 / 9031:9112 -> 0.98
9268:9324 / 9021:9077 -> 1.01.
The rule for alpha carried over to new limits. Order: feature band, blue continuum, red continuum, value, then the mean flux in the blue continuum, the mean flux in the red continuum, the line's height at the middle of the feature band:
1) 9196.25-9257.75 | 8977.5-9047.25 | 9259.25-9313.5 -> 1.9 angstroms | 43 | 40.8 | 41.3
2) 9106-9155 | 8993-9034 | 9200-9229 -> -1.2 angstroms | 42.8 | 40.1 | 41.2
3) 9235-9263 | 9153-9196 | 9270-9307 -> 0.8 angstroms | 41.9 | 40.7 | 41.1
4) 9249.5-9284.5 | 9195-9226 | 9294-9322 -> -0.1 angstroms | 40.5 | 40.8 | 40.7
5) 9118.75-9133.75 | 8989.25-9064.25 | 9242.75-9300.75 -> -0.1 angstroms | 42.9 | 40.6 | 42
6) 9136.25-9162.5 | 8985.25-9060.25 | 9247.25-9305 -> -0.1 angstroms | 43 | 40.7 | 41.9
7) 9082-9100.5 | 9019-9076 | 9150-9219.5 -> 0.2 angstroms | 42.8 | 41.5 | 42.4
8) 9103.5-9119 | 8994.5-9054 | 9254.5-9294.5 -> -0.2 angstroms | 42.9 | 40.7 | 42.1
